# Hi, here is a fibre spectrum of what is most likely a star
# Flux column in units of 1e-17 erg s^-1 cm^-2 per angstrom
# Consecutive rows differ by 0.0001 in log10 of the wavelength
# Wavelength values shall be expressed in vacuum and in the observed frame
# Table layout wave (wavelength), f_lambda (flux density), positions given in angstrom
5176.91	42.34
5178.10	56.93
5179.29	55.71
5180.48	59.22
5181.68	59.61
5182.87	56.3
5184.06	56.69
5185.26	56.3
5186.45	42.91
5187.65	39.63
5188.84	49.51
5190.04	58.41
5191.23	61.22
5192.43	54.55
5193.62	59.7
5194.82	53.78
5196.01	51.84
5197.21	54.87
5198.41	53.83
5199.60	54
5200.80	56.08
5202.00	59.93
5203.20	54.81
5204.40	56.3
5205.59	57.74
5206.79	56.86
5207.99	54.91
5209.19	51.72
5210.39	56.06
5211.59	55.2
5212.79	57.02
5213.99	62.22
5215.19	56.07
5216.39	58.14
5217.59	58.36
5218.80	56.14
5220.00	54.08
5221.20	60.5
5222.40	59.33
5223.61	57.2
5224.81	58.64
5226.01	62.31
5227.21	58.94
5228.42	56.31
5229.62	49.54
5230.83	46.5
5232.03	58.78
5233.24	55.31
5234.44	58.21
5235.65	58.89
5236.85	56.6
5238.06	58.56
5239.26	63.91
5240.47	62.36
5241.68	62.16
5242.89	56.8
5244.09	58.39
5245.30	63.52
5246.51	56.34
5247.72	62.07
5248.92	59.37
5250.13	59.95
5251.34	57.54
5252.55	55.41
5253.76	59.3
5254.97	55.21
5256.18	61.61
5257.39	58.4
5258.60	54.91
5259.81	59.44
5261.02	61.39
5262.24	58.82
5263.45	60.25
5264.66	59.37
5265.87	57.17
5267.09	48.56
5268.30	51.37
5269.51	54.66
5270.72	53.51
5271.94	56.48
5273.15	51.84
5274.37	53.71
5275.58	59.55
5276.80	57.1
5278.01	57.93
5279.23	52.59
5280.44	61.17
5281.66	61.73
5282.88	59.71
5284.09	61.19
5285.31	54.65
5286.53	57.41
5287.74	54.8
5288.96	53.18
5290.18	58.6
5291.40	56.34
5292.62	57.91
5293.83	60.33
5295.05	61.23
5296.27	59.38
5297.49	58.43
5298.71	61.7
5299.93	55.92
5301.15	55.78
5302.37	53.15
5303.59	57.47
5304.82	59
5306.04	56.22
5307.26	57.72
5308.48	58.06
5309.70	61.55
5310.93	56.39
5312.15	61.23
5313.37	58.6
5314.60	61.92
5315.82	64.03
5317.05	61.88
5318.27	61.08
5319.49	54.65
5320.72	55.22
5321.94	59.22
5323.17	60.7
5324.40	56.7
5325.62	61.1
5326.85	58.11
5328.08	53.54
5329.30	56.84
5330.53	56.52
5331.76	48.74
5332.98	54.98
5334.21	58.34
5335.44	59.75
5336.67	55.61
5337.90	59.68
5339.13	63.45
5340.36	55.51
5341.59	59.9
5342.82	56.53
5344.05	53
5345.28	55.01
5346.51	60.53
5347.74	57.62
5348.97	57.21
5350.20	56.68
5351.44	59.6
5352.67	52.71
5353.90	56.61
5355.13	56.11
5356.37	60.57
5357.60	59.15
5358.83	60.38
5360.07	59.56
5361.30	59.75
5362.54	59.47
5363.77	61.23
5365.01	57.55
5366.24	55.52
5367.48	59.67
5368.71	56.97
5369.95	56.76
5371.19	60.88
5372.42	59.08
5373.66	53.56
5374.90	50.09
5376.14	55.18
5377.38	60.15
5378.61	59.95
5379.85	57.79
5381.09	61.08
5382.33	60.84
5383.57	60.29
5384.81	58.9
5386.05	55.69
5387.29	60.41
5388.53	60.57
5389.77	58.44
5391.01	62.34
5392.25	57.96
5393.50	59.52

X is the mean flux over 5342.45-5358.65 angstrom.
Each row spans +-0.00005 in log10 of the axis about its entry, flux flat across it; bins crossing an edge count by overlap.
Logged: 57.1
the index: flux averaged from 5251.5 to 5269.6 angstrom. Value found 57.1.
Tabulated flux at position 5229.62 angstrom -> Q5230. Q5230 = 49.54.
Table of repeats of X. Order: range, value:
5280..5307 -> 57.9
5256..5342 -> 57.7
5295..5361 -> 58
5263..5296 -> 56.8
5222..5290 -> 57.5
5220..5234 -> 56.6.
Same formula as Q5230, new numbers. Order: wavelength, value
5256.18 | 61.61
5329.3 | 56.84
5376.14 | 55.18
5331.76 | 48.74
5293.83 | 60.33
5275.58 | 59.55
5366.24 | 55.52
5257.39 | 58.4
